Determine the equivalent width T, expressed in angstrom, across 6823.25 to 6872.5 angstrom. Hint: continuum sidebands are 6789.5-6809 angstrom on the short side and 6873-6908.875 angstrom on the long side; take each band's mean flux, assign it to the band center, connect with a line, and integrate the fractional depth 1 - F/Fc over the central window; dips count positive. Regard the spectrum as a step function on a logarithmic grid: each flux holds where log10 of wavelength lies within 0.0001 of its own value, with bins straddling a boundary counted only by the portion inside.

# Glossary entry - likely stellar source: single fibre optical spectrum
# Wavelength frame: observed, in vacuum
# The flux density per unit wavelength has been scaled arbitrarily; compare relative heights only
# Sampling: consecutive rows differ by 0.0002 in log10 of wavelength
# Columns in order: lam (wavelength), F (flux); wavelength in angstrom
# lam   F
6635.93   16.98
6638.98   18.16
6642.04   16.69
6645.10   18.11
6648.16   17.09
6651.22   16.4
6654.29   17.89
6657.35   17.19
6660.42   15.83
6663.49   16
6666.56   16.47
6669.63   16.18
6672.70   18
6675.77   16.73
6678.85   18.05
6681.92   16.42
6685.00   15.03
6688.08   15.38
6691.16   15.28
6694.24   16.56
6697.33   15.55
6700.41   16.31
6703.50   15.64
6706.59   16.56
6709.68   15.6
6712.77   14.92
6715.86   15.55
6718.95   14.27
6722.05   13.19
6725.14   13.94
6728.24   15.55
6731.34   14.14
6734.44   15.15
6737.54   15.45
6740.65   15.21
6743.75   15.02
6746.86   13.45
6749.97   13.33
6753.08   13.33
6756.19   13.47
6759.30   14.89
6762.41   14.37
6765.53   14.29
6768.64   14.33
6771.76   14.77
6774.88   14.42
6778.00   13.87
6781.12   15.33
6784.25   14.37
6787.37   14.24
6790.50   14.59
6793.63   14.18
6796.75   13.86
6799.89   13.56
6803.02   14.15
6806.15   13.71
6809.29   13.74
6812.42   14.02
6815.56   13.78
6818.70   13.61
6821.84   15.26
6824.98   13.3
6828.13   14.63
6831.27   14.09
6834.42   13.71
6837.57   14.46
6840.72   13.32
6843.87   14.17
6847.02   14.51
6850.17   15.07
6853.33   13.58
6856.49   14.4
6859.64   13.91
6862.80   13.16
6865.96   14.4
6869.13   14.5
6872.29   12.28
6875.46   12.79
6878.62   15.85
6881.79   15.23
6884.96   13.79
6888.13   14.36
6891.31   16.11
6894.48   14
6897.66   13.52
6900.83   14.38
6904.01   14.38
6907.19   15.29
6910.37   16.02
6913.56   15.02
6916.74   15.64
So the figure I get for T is 0.7 angstrom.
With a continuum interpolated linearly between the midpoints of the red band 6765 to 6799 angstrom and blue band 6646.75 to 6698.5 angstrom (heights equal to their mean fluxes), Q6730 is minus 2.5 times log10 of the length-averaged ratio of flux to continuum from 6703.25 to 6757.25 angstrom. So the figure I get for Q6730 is 0.053 mag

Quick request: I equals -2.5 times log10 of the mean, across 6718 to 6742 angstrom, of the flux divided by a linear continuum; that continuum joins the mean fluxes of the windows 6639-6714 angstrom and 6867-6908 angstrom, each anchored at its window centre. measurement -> 0.09 mag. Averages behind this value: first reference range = 16.5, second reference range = 14.3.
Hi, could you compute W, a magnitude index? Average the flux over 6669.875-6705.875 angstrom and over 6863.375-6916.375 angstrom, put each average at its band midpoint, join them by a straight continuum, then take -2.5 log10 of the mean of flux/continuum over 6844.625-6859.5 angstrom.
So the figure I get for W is 0.04 mag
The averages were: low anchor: 16.3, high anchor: 14.5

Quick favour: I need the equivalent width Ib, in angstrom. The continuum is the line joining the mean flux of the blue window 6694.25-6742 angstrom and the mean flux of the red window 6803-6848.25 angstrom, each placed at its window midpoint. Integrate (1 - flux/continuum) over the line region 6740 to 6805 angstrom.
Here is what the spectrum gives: 1.6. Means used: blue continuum 15.2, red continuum 14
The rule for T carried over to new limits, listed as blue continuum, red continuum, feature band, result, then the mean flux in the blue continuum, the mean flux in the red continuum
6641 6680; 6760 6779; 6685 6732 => 1.7 angstrom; 17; 14.4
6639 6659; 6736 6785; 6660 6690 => 0.3 angstrom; 17.3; 14.4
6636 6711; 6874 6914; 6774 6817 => 3.8 angstrom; 16.6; 14.7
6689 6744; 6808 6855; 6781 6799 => 0.2 angstrom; 15.2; 14.1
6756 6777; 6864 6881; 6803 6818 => 0.4 angstrom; 14.4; 14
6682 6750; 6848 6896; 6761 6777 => 0.4 angstrom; 15.1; 14.2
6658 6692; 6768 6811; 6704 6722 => 0.5 angstrom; 16.3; 14.2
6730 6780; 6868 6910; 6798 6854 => 1.3 angstrom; 14.4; 14.4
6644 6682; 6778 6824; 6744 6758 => 1.5 angstrom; 17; 14.2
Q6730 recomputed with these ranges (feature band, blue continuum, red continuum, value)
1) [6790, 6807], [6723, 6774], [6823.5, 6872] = 0.02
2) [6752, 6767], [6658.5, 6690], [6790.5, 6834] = 0.06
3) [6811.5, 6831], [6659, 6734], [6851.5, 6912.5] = 0.05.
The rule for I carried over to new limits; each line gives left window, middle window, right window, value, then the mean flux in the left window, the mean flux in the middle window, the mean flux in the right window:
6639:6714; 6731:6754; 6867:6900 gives 0.10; 16.5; 14.4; 14.2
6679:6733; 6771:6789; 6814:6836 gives 0.00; 15.4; 14.5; 14.1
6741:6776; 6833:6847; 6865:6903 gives 0.02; 14.2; 14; 14.3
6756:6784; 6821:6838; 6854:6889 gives 0.00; 14.5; 14.2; 14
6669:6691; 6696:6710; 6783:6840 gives 0.01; 16.5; 16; 14.1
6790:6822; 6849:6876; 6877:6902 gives 0.05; 14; 13.8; 14.7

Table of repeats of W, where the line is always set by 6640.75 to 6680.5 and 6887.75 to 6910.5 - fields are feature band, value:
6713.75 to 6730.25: 0.132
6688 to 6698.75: 0.062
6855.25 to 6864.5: 0.094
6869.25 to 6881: 0.080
